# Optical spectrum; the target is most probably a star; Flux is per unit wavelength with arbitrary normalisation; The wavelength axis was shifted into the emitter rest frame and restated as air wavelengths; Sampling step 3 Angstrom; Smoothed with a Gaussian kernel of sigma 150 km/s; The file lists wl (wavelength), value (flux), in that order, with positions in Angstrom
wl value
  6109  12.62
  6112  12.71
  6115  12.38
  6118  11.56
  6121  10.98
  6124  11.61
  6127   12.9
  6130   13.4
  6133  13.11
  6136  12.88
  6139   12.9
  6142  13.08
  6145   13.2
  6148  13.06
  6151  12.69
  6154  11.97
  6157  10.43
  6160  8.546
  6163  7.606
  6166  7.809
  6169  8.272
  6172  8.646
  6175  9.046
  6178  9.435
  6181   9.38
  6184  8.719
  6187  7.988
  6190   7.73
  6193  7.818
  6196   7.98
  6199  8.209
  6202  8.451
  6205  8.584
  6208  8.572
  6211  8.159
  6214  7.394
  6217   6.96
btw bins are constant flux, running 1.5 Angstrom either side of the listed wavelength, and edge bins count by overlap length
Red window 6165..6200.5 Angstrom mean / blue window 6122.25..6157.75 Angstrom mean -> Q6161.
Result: 0.7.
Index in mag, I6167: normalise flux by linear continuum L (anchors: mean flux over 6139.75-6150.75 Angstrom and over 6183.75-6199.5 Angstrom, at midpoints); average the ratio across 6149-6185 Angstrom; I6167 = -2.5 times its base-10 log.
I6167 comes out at 0.13 mag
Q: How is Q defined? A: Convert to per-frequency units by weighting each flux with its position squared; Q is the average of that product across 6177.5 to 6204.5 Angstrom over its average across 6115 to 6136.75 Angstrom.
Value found 0.7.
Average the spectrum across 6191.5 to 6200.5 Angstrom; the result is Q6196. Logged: 8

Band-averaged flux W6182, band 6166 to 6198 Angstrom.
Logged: 8.46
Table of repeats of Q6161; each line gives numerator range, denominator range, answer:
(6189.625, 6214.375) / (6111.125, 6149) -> 0.65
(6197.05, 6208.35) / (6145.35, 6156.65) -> 0.68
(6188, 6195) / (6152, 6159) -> 0.70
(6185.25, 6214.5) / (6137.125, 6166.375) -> 0.72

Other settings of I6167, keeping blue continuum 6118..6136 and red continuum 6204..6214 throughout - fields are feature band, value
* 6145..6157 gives -0.11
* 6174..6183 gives 0.06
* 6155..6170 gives 0.22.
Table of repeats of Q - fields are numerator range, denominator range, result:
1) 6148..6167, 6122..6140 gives 0.80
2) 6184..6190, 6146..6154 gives 0.64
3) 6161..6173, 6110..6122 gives 0.69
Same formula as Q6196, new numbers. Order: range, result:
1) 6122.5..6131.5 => 12.6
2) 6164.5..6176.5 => 8.44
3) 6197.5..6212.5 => 8.39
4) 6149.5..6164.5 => 10.2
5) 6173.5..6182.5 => 9.29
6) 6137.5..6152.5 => 13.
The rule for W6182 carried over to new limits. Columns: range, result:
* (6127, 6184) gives 10.9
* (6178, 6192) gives 8.54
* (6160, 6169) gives 7.94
